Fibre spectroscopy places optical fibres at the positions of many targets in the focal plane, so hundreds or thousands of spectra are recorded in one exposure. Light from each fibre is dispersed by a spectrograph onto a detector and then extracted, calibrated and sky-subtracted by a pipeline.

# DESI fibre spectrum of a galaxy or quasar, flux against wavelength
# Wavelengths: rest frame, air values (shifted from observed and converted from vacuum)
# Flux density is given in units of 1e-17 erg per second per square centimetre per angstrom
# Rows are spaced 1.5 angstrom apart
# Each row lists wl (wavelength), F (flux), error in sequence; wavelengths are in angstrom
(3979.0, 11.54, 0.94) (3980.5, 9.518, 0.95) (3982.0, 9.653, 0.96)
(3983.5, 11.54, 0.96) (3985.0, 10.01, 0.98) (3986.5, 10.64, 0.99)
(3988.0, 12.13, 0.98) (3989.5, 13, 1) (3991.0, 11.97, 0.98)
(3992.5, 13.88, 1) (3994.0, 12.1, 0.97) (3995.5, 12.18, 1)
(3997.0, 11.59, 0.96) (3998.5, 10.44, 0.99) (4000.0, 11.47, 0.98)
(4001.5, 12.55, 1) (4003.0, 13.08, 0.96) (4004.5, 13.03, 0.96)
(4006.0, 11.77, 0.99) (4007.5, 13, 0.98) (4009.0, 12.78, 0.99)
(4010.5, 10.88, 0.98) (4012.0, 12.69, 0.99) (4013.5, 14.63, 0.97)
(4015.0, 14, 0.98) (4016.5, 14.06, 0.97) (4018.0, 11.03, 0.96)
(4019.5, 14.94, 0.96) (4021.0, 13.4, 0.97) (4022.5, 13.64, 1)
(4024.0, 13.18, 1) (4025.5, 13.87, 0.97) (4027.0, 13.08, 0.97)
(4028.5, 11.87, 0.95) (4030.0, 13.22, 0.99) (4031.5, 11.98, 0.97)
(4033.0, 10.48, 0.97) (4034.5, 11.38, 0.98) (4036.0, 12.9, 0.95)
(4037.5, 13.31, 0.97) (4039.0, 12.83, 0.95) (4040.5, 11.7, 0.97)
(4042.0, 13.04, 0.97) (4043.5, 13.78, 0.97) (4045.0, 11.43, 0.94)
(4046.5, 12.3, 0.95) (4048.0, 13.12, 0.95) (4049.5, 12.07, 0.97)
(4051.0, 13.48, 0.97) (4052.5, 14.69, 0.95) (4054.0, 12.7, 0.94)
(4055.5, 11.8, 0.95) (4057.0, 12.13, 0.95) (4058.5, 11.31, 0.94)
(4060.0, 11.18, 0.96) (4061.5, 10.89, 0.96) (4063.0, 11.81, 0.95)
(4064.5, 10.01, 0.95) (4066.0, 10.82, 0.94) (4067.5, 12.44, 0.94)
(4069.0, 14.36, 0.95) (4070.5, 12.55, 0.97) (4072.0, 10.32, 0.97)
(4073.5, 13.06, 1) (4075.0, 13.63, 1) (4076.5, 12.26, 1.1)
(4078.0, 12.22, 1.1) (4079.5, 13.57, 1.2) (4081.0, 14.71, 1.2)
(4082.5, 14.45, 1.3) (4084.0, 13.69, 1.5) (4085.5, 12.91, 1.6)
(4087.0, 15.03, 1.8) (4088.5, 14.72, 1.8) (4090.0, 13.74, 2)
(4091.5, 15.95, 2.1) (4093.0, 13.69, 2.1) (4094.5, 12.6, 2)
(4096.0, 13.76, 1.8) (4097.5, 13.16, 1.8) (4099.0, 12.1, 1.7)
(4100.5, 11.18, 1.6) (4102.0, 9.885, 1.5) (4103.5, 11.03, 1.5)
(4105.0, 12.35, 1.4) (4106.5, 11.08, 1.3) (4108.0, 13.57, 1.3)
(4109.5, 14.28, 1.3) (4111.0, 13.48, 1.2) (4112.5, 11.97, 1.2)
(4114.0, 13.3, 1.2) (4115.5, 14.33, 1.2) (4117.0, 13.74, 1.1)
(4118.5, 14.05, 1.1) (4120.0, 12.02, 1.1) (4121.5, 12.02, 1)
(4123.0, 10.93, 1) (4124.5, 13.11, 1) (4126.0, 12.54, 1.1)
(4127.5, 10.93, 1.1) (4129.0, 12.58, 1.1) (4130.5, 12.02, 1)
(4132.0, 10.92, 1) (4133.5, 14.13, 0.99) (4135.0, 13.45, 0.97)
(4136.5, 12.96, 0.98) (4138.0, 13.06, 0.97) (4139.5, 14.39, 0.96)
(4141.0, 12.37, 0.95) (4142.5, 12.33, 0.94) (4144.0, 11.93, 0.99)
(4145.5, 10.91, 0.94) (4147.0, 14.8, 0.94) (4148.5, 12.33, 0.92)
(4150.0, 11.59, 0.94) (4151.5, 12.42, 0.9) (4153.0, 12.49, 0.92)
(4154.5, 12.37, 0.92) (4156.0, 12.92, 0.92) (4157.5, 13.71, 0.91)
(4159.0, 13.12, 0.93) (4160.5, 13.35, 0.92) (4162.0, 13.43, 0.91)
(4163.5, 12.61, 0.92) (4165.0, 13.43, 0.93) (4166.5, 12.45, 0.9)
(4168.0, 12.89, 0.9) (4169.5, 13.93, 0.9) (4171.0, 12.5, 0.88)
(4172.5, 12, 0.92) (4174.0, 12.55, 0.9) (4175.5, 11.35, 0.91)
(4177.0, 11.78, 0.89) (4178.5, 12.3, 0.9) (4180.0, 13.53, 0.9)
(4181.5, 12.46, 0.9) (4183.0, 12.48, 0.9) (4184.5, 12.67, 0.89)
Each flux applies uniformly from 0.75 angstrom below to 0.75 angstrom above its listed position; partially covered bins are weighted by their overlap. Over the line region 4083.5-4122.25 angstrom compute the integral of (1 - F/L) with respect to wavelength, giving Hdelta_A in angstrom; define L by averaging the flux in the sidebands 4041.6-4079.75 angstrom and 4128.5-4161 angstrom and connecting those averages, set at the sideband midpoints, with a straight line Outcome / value -1.6 angstrom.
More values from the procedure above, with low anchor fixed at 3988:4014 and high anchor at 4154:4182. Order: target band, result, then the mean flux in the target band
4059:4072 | 0.90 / 11.7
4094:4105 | 0.56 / 12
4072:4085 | -0.71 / 13.3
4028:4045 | 0.13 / 12.4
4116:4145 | 0.20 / 12.6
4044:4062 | 0.30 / 12.3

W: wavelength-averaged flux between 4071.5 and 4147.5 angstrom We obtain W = 12.9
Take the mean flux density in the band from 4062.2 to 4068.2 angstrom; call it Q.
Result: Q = 11.3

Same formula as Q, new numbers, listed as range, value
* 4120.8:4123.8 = 11.5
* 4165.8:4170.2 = 13.1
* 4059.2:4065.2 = 11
